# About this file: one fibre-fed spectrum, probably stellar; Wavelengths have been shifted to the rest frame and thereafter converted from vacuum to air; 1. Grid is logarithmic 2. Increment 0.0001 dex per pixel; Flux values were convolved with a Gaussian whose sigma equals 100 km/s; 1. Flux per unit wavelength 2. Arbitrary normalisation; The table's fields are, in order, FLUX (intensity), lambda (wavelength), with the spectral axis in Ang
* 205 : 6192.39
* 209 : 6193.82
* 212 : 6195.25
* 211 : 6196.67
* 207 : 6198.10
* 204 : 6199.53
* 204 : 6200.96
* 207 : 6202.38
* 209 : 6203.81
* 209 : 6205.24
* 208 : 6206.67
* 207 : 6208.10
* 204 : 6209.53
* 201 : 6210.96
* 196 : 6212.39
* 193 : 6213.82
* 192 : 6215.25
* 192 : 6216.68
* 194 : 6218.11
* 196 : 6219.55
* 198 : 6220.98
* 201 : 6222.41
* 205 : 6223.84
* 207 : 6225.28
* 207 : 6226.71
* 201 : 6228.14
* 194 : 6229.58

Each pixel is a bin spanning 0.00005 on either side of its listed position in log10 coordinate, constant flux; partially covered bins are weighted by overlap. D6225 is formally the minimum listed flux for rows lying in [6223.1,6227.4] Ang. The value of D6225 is 205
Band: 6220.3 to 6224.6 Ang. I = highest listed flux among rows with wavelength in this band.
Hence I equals 205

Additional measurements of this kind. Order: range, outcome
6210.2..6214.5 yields 201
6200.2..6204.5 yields 209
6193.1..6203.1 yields 212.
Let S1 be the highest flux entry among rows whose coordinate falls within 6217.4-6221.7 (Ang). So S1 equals 198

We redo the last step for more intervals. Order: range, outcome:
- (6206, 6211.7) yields 208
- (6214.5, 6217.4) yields 192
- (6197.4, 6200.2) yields 207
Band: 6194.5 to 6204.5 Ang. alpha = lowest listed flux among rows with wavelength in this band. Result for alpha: 204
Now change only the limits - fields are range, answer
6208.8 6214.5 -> 193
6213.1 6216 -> 192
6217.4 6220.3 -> 194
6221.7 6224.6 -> 201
